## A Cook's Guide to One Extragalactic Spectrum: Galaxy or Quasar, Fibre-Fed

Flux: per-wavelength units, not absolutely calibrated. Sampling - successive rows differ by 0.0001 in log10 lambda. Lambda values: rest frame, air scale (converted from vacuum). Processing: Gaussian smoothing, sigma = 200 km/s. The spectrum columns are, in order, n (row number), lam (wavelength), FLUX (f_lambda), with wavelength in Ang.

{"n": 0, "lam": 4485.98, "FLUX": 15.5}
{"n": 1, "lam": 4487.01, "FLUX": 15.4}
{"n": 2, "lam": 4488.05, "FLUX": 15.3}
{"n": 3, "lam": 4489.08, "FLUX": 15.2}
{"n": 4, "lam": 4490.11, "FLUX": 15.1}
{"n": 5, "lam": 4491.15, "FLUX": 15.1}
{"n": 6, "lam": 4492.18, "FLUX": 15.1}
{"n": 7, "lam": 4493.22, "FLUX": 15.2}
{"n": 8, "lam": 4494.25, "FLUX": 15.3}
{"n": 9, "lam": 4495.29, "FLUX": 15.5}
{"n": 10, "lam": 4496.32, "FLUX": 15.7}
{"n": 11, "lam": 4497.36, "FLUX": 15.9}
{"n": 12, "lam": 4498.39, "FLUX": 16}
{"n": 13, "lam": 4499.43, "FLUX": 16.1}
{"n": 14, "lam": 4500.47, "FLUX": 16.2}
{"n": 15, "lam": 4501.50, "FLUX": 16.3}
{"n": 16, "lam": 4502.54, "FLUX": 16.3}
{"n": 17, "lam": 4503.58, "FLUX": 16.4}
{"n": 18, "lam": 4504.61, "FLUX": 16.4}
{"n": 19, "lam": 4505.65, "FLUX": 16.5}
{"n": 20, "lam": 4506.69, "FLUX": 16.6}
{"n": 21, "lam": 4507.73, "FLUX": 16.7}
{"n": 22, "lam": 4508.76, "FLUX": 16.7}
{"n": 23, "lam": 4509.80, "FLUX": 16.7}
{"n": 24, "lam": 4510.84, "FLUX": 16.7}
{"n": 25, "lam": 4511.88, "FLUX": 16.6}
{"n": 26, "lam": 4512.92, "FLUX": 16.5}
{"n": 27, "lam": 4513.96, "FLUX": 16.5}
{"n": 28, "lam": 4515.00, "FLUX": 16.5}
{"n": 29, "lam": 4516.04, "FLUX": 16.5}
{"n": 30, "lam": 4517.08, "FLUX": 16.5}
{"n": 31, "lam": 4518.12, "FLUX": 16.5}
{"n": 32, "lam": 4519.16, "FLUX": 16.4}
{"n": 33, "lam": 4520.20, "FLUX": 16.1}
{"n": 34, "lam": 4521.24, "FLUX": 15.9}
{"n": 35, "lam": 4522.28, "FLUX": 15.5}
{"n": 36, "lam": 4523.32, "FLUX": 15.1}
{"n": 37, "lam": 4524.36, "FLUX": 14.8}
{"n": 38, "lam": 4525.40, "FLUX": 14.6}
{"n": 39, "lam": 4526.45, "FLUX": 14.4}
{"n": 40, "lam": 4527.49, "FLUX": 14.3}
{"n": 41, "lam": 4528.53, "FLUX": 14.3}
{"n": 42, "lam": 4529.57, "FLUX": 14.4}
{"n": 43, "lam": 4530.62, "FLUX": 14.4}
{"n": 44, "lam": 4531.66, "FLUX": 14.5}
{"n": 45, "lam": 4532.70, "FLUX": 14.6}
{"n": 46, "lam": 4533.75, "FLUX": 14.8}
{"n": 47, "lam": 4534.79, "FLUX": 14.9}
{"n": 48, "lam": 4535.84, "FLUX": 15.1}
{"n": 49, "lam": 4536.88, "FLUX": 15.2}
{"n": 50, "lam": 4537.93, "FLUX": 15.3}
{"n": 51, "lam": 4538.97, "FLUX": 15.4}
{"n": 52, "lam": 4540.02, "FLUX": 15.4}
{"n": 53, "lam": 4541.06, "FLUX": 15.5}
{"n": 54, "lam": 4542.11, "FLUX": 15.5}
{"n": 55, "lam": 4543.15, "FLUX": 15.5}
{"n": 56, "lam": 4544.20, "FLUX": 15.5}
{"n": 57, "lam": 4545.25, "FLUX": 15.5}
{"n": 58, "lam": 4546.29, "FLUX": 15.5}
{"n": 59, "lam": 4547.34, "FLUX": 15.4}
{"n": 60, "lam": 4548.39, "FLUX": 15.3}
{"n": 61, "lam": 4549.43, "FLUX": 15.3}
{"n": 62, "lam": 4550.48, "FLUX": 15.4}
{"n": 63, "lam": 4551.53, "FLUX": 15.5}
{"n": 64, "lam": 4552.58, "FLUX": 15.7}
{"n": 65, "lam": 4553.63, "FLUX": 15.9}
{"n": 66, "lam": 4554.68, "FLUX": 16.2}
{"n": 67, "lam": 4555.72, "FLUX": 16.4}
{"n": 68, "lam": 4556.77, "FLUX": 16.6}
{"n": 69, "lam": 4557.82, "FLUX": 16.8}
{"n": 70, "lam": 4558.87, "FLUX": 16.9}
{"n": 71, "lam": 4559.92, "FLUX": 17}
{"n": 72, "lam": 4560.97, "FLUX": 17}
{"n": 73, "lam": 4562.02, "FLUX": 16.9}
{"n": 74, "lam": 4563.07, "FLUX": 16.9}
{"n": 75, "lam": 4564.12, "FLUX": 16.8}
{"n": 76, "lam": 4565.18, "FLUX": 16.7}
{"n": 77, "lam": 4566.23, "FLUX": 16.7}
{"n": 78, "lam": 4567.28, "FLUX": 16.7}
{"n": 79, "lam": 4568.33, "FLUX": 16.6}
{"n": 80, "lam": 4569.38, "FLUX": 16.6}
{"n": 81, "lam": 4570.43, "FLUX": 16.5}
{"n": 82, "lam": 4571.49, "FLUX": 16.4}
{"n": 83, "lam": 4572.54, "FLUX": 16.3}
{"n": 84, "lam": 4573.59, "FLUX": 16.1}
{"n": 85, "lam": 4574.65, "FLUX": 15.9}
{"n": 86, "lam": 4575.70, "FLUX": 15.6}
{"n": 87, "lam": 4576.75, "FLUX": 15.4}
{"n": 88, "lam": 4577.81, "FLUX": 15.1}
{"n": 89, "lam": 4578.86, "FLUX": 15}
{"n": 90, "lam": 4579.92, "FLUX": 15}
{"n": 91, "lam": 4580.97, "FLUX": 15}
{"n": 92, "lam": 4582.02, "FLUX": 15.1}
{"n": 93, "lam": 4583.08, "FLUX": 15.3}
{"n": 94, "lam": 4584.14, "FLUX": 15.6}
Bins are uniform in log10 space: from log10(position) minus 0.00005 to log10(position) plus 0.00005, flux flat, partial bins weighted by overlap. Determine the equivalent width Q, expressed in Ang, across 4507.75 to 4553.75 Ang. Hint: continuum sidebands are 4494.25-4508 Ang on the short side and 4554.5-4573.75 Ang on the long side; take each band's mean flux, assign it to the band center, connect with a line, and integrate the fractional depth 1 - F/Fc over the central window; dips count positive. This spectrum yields 2.4 Ang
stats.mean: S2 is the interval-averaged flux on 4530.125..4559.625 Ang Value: 15.5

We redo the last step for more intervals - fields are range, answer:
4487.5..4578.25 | 15.8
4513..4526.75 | 15.8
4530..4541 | 15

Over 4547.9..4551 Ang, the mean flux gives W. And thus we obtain 15.4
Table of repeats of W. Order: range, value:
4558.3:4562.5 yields 16.9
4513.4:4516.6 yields 16.5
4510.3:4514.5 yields 16.6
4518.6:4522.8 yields 16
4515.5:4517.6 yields 16.5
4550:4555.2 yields 15.7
